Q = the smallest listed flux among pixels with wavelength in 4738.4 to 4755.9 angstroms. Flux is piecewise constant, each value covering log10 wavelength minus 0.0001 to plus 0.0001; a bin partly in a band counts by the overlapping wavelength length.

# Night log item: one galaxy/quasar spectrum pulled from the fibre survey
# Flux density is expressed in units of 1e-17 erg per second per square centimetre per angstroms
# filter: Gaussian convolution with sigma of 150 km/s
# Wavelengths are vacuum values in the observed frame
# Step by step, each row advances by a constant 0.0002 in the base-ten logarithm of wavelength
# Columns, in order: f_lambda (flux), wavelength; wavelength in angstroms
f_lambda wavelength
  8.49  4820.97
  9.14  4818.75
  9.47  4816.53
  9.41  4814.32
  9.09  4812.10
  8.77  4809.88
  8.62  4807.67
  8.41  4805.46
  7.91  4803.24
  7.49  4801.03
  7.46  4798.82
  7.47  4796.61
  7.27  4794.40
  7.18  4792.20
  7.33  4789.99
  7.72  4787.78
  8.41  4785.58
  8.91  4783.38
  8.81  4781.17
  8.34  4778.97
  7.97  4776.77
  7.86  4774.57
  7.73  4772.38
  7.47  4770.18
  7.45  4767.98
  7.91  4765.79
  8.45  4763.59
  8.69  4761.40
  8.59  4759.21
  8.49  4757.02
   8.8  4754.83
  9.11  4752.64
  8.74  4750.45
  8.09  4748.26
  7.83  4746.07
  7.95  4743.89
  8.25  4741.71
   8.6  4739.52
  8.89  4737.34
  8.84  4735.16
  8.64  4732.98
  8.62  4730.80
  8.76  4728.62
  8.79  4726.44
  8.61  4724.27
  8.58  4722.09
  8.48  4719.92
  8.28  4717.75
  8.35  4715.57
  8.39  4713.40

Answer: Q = 7.83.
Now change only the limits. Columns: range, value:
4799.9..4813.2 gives 7.49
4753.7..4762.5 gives 8.49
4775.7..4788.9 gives 7.72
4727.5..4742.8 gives 8.25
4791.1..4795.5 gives 7.18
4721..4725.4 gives 8.58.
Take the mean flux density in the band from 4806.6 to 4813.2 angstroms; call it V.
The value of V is 8.83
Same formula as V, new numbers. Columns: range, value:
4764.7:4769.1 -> 7.68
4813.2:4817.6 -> 9.45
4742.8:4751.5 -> 8.15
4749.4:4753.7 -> 8.92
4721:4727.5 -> 8.67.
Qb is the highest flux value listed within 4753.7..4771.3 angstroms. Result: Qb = 8.8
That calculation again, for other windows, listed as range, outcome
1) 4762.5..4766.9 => 8.45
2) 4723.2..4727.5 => 8.79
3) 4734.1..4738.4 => 8.89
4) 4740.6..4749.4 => 8.25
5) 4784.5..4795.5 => 8.41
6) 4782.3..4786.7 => 8.91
